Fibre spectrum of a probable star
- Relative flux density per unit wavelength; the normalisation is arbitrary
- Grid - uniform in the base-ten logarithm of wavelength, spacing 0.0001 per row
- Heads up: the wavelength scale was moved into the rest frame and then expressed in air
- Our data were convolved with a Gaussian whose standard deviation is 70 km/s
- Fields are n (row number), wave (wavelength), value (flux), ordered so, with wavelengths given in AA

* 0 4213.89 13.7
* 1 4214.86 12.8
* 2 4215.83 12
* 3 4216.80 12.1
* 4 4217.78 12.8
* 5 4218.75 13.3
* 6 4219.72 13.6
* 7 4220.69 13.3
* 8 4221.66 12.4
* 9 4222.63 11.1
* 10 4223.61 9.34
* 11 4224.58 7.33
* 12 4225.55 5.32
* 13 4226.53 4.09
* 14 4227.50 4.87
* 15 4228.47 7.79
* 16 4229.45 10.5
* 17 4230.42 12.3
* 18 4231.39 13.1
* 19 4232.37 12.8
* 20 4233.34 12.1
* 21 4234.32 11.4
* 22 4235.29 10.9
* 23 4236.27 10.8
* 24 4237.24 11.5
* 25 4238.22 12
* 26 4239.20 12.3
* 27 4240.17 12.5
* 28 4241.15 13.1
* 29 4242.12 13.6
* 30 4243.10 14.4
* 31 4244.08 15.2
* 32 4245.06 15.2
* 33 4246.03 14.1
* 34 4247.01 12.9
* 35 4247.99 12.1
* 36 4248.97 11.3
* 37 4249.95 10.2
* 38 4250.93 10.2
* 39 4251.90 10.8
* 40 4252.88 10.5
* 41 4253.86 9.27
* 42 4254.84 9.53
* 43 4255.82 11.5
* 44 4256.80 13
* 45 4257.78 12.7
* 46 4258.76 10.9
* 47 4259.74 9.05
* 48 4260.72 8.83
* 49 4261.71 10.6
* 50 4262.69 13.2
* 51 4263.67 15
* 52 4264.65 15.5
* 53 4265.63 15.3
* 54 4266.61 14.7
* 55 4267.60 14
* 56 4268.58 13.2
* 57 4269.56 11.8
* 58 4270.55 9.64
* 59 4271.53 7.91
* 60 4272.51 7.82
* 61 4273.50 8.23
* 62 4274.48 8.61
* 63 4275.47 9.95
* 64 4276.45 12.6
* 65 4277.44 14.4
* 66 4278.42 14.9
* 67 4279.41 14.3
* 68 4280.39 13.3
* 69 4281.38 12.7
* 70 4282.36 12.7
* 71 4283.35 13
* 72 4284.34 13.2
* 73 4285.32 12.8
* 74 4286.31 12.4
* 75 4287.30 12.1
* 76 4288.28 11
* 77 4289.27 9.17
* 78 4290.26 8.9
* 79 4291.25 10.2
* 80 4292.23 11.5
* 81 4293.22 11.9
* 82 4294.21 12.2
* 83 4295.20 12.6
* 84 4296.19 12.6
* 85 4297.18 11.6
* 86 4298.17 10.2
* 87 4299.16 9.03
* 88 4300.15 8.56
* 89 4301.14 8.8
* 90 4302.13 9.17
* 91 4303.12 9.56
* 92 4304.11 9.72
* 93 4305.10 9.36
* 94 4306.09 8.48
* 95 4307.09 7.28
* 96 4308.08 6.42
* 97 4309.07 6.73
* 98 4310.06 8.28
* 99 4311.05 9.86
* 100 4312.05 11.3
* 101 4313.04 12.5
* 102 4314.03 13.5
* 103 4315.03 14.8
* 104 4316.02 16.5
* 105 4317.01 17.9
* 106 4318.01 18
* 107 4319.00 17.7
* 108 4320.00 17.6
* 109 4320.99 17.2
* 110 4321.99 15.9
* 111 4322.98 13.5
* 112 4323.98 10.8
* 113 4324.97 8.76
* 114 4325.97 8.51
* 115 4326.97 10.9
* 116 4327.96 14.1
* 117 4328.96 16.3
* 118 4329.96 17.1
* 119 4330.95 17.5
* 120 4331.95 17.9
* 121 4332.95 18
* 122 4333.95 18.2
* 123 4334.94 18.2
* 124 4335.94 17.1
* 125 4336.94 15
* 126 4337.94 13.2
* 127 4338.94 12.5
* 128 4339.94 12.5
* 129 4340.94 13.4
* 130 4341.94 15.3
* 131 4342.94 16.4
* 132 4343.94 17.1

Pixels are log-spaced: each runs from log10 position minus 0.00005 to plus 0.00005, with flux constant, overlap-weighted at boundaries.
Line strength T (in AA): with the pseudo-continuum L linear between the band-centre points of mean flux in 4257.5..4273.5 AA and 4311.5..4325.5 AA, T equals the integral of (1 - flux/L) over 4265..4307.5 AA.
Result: 5.3 AA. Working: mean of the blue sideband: 11.8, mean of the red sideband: 14.7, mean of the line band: 11.2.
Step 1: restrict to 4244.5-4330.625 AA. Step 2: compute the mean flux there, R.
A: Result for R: 11.9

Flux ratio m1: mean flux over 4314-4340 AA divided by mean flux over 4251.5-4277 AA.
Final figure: 1.35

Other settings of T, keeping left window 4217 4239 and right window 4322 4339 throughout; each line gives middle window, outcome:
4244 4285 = 0.24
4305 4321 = 1.74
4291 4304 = 2.68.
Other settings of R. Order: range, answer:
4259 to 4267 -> 12.7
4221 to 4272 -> 11.4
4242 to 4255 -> 12.1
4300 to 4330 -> 12.1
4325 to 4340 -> 15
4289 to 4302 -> 10.5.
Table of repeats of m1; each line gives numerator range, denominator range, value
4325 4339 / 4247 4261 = 1.40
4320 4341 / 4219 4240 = 1.40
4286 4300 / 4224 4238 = 1.14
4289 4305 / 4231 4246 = 0.81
